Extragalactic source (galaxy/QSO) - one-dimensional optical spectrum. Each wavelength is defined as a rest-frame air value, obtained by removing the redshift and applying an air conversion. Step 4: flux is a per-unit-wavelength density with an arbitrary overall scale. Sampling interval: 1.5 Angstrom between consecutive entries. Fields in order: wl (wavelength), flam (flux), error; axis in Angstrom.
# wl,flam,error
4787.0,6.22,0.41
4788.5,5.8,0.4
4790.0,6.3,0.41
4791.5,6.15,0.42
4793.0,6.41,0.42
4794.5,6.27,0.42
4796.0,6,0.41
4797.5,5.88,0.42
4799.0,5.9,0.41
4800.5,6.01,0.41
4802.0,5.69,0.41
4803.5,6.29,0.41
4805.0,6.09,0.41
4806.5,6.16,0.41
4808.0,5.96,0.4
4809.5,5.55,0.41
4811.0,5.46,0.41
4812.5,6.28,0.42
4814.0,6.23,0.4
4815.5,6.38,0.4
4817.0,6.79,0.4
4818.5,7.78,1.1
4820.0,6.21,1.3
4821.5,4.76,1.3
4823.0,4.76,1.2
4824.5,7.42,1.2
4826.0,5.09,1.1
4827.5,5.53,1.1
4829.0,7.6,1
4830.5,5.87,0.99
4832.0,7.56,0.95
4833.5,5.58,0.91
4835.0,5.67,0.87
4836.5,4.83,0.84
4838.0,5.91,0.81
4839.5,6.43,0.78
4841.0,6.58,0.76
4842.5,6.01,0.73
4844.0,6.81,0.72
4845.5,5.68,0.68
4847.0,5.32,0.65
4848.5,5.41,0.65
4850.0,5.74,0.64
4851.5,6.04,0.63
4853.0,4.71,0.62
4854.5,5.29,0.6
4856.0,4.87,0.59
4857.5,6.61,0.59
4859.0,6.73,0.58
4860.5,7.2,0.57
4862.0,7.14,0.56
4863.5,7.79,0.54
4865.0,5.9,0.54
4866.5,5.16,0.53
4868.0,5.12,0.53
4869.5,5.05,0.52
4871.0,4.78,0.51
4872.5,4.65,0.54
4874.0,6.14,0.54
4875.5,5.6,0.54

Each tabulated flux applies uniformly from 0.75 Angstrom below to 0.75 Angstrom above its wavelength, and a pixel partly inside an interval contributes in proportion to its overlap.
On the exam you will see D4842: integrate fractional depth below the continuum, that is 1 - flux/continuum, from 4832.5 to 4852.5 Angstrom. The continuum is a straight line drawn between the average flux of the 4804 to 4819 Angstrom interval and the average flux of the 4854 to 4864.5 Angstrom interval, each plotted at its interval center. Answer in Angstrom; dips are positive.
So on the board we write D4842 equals 1.8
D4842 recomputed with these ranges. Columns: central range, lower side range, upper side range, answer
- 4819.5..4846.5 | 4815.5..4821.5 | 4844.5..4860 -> 0.78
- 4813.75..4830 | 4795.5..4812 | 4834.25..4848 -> -0.87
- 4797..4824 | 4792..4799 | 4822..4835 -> 0.41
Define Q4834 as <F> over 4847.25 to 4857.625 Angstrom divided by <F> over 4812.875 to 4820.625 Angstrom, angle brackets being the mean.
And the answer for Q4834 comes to 0.82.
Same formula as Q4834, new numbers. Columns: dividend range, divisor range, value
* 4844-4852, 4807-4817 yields 0.95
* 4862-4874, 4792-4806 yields 0.93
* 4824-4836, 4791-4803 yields 1.03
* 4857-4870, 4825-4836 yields 1.03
